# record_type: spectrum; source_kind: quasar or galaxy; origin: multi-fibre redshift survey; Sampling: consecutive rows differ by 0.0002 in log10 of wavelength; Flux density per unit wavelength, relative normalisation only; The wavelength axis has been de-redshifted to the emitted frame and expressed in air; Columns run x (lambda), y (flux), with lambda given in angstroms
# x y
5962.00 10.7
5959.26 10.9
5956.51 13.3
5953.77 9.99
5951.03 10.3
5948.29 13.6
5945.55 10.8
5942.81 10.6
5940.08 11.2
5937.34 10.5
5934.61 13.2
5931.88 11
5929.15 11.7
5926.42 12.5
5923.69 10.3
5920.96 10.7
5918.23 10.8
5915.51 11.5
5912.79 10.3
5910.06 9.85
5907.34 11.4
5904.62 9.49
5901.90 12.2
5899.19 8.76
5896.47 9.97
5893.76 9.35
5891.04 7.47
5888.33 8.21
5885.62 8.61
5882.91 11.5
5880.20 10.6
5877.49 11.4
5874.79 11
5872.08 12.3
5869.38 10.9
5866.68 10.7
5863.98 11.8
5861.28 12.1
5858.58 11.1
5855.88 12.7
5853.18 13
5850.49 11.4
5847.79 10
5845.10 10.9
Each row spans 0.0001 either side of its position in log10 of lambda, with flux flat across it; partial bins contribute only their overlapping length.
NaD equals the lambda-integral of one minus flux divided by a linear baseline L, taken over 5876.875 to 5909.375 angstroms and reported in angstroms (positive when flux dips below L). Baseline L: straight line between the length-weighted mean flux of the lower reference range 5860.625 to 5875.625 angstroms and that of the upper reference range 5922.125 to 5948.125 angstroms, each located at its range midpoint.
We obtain 4.4 angstroms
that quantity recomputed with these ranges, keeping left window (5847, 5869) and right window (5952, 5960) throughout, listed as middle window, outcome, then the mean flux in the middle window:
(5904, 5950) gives 1.12 angstroms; 11.2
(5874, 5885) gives 0.56 angstroms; 11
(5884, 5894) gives 2.73 angstroms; 8.38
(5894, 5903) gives 1.08 angstroms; 10.1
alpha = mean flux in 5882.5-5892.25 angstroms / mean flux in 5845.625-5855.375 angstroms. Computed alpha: 0.76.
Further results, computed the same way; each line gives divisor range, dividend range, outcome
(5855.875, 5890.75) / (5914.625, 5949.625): 1.05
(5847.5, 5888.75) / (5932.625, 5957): 1.02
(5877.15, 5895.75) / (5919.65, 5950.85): 1.20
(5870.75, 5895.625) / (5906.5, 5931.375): 1.09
